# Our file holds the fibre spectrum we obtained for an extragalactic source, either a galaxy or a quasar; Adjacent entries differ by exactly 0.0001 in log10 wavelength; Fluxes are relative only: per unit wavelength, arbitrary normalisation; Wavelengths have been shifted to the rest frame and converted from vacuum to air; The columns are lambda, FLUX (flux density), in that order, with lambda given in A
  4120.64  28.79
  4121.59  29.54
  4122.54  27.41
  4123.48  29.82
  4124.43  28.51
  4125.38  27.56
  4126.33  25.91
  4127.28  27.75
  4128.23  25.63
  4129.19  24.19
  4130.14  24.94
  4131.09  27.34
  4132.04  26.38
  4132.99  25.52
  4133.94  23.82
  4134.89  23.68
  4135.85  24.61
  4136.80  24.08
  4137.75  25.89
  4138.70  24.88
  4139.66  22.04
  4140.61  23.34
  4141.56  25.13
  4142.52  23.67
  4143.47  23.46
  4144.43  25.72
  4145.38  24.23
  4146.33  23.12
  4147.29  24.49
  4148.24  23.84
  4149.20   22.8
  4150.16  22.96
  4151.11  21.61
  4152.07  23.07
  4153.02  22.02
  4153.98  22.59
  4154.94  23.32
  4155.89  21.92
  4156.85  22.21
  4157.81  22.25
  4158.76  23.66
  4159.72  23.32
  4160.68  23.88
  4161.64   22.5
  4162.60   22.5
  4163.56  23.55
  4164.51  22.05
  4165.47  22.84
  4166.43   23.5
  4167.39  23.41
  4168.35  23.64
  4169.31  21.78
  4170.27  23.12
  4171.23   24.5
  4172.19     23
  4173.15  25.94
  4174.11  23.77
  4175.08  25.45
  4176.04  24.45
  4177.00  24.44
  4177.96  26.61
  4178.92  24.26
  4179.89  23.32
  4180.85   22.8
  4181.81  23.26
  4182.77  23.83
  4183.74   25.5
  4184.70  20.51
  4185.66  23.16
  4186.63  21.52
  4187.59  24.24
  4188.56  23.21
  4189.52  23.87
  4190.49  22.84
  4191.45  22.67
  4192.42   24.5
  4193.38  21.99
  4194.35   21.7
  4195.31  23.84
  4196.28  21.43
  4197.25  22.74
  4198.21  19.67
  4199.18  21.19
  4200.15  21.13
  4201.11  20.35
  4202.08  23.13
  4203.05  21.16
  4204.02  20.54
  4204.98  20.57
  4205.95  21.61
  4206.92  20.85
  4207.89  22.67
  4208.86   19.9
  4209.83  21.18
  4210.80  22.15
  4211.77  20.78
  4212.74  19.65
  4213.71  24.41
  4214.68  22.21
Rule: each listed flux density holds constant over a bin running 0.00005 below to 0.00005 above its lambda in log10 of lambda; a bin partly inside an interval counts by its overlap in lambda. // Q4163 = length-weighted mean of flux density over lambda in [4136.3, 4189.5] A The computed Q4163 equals 23.5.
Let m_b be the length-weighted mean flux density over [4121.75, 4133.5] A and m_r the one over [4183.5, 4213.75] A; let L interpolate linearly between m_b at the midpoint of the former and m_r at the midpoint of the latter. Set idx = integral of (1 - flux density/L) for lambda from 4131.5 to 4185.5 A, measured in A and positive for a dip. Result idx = 2.2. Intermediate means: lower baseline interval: 26.8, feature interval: 23.6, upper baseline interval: 22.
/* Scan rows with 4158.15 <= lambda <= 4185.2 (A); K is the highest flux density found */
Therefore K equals 26.61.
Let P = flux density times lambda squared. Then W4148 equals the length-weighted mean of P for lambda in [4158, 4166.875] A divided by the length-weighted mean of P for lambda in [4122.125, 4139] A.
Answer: 0.9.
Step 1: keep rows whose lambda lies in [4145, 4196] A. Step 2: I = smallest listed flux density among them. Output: 20.51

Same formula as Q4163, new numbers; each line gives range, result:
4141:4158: 23.3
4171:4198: 23.5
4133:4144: 24.1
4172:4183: 24.3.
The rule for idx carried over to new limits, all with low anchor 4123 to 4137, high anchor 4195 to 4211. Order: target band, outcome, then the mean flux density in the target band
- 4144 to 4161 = 1.0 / 23.2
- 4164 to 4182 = -0.4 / 23.8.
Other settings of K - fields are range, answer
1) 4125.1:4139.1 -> 27.75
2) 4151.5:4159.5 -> 23.66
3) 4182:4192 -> 25.5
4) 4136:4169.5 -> 25.89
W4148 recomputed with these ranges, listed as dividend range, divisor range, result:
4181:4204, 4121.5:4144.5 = 0.90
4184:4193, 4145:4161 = 1.02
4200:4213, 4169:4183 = 0.89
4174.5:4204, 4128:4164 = 0.98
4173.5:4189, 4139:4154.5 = 1.03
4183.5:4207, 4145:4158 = 0.99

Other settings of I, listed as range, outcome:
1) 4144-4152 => 21.61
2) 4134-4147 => 22.04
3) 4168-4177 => 21.78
